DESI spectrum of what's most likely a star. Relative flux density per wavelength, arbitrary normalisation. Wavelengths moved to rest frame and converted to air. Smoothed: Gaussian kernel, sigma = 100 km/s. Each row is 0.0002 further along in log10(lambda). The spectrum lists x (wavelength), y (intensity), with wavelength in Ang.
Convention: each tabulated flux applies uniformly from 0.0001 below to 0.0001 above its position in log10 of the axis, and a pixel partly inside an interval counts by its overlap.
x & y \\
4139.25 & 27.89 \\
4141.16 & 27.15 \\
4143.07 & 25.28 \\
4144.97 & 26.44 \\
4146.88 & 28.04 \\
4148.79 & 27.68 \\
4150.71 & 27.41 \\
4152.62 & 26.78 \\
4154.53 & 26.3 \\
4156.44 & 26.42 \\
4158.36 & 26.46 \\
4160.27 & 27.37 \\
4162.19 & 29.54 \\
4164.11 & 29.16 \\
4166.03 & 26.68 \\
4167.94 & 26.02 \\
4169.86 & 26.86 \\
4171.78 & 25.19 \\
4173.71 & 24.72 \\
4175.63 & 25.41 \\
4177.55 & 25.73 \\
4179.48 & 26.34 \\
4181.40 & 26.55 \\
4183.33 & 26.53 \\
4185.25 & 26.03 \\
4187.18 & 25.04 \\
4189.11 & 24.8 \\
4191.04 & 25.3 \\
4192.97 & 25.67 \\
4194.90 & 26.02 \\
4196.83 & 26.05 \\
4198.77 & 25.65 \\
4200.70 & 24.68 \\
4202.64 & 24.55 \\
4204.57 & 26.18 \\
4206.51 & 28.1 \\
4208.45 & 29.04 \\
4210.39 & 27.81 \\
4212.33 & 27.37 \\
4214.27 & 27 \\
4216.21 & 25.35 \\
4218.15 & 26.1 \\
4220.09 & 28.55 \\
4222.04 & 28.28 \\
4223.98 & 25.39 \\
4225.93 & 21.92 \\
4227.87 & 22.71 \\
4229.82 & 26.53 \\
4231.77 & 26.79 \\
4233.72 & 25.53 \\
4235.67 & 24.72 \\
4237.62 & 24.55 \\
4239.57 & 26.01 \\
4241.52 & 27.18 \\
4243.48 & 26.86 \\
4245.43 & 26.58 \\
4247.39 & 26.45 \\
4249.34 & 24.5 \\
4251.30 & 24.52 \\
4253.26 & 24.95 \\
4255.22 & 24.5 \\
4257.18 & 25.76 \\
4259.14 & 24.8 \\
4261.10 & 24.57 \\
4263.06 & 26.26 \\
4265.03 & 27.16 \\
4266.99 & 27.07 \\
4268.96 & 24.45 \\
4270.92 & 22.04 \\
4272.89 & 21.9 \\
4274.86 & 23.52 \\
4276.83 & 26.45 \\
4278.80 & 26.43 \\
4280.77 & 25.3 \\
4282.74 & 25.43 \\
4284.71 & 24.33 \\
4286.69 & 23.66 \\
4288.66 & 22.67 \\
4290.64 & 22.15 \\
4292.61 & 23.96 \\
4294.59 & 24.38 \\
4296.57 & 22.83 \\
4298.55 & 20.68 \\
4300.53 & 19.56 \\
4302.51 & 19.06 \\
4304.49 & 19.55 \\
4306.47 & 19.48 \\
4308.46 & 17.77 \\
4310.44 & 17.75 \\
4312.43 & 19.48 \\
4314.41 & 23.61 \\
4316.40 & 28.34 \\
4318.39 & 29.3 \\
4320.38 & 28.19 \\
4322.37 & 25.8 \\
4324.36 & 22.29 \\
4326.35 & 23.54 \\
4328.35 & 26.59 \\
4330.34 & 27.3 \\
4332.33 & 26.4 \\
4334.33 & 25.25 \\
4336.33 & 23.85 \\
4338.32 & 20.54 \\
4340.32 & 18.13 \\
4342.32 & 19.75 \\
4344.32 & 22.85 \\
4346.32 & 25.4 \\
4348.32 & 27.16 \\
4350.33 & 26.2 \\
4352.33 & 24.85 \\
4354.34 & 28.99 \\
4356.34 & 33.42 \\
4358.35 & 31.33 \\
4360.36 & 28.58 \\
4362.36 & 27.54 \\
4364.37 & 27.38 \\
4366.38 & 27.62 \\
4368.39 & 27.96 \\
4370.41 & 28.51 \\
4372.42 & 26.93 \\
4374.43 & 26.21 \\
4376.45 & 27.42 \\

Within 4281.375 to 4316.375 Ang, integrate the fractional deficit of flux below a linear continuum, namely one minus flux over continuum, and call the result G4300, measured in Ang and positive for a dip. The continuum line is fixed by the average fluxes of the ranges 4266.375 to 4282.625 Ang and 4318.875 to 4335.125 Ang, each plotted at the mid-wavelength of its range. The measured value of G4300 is 4.7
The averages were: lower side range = 24.6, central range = 21.8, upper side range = 25.8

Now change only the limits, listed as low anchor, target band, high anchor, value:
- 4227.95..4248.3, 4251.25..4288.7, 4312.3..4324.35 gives 1.6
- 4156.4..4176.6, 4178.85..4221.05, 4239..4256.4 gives 0.0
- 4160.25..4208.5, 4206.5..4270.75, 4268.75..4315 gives -4.4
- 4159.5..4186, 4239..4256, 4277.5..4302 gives -0.8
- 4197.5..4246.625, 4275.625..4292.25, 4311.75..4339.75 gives 0.6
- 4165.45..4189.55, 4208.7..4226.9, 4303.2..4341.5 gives -1.0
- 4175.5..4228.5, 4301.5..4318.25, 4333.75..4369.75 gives 3.2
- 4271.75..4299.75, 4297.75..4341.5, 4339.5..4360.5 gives 3.8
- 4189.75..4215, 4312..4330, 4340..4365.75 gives 0.7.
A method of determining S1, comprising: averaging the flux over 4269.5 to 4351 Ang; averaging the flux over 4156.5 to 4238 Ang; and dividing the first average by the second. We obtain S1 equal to 0.9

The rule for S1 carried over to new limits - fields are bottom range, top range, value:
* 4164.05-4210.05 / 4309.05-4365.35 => 0.97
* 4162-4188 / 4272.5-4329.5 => 0.88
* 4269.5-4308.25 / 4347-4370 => 1.24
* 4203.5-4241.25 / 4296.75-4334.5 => 0.88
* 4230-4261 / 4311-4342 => 0.95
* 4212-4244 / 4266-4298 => 0.93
